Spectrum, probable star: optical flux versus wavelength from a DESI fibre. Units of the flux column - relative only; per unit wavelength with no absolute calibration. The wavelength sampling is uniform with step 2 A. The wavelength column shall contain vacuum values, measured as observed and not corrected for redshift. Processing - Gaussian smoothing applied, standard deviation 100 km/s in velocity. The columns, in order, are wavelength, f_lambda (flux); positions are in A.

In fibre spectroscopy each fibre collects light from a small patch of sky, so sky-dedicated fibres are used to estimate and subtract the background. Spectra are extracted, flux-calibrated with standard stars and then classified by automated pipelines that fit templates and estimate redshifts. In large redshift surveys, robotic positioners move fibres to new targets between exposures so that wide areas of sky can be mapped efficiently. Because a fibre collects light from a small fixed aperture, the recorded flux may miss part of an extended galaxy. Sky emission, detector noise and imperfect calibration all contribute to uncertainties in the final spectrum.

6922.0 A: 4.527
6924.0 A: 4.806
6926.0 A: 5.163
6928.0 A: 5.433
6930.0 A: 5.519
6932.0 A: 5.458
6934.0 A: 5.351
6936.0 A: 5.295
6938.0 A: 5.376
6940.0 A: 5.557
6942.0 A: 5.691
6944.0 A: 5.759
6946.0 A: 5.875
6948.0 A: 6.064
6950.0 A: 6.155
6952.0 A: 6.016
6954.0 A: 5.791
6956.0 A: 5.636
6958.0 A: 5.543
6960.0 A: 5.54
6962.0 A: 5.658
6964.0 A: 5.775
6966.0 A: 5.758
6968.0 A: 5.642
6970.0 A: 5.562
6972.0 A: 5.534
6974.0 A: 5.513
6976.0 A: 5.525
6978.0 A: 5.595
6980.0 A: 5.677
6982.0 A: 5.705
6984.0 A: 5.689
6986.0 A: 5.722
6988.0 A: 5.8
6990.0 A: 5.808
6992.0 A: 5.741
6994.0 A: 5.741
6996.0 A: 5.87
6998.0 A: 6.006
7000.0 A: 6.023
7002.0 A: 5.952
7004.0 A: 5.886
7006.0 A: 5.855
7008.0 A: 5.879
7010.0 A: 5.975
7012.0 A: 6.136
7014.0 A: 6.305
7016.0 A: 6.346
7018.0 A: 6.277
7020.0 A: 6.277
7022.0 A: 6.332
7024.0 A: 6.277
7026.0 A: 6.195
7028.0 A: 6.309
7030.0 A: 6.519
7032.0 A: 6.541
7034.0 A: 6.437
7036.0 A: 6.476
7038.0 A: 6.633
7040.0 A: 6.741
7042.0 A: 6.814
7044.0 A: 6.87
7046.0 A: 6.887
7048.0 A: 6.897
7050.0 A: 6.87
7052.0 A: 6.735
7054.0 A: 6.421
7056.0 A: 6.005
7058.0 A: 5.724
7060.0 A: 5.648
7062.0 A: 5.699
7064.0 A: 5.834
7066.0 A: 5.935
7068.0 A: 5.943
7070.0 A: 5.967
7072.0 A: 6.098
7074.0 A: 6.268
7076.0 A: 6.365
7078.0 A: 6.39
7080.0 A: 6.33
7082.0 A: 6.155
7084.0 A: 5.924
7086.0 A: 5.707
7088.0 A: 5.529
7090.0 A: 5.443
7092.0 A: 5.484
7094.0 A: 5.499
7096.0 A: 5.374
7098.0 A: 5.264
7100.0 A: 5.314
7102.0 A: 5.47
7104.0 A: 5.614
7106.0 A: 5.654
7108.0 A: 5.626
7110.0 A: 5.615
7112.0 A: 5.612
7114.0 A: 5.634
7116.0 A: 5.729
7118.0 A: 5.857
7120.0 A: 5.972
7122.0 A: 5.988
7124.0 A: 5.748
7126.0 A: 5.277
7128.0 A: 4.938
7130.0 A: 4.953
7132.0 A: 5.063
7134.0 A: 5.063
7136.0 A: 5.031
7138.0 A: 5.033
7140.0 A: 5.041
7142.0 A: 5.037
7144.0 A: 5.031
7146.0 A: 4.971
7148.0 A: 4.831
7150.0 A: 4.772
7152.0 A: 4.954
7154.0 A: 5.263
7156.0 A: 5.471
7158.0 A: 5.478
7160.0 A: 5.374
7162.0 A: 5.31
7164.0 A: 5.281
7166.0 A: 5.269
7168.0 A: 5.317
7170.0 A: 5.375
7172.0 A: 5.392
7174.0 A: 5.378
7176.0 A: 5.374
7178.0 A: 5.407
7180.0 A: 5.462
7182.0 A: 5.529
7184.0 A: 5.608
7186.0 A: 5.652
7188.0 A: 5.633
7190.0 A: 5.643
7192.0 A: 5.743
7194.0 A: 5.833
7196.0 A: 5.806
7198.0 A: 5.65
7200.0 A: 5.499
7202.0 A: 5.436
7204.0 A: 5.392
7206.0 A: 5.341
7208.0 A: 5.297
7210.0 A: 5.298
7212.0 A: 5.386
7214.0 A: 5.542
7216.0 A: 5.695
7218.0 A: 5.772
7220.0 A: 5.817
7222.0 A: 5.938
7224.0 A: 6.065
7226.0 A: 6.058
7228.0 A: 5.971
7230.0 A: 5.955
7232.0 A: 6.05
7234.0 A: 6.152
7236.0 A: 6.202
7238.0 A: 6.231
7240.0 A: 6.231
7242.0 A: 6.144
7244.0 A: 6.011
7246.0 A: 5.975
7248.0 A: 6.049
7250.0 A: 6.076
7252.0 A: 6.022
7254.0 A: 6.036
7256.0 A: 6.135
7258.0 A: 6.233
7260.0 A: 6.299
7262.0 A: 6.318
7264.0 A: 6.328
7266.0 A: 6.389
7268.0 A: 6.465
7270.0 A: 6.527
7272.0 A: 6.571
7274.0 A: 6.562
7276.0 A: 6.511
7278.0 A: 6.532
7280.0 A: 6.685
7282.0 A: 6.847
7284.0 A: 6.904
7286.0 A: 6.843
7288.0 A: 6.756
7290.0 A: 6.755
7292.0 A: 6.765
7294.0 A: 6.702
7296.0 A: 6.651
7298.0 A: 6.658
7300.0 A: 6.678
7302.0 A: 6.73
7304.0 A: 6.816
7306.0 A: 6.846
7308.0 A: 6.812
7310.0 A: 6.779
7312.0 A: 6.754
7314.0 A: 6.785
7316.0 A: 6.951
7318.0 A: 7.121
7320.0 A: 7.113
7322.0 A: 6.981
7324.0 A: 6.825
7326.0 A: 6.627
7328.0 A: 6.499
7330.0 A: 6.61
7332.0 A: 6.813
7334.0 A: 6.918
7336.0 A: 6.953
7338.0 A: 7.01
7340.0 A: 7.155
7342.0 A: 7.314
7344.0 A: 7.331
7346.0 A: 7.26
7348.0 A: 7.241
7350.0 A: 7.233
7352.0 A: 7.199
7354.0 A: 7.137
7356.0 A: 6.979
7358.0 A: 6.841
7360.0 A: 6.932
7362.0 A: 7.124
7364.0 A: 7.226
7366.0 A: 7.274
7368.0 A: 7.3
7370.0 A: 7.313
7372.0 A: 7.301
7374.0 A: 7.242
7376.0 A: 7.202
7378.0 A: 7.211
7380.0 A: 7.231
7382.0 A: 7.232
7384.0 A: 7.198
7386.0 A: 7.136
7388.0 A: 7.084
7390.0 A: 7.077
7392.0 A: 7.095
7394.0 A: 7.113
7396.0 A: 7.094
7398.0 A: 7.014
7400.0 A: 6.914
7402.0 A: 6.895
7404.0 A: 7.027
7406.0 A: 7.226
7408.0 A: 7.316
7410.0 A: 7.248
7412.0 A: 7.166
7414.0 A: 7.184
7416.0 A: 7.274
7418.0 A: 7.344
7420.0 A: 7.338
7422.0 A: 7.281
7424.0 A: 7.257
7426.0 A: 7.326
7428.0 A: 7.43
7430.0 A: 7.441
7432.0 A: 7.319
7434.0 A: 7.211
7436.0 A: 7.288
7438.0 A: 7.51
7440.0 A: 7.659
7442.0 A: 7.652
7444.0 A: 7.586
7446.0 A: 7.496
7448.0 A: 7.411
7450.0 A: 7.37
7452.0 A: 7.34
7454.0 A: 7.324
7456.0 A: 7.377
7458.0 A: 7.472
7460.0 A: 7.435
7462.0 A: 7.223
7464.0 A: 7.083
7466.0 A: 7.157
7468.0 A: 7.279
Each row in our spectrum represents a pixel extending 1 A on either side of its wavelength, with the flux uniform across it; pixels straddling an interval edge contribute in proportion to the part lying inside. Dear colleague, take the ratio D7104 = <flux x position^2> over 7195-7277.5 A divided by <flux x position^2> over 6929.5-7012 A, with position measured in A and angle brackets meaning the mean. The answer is 1.1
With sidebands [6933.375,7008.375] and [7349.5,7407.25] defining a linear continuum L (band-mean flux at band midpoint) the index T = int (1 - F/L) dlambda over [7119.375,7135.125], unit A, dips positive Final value 2.3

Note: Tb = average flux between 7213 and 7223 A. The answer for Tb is 5.75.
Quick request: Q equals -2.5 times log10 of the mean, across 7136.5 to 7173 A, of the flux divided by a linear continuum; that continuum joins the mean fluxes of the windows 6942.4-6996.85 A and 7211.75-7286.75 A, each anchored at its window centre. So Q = 0.17 mag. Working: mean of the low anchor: 5.73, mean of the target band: 5.18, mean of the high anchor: 6.2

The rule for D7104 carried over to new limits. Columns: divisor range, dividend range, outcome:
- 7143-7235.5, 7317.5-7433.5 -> 1.36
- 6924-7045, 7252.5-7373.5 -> 1.27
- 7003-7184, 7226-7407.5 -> 1.25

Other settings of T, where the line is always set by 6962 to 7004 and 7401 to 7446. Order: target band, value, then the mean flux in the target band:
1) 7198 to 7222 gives 3.77 A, 5.52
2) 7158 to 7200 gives 6.13 A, 5.5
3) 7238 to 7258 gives 1.79 A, 6.09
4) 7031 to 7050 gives -2.45 A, 6.71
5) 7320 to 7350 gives 0.10 A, 6.98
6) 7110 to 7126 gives 1.21 A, 5.75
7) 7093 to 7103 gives 1.24 A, 5.38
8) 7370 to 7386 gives -0.16 A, 7.23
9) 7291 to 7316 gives 0.48 A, 6.76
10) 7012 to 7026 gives -1.00 A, 6.28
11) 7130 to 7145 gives 2.99 A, 5.04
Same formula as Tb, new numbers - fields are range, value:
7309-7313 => 6.77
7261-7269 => 6.38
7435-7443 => 7.53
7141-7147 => 5.01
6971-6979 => 5.54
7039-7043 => 6.78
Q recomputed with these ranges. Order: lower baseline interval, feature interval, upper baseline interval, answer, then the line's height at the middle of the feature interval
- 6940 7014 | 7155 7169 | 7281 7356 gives 0.19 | 6.39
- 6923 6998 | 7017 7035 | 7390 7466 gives -0.09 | 5.87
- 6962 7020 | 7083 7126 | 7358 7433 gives 0.11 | 6.22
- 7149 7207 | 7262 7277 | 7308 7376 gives -0.02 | 6.33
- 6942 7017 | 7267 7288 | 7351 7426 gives 0.02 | 6.8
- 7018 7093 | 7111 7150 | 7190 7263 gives 0.15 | 6.08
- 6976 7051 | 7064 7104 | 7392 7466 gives 0.10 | 6.37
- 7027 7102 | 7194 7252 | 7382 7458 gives 0.14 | 6.64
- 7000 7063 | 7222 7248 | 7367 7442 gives 0.12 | 6.82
